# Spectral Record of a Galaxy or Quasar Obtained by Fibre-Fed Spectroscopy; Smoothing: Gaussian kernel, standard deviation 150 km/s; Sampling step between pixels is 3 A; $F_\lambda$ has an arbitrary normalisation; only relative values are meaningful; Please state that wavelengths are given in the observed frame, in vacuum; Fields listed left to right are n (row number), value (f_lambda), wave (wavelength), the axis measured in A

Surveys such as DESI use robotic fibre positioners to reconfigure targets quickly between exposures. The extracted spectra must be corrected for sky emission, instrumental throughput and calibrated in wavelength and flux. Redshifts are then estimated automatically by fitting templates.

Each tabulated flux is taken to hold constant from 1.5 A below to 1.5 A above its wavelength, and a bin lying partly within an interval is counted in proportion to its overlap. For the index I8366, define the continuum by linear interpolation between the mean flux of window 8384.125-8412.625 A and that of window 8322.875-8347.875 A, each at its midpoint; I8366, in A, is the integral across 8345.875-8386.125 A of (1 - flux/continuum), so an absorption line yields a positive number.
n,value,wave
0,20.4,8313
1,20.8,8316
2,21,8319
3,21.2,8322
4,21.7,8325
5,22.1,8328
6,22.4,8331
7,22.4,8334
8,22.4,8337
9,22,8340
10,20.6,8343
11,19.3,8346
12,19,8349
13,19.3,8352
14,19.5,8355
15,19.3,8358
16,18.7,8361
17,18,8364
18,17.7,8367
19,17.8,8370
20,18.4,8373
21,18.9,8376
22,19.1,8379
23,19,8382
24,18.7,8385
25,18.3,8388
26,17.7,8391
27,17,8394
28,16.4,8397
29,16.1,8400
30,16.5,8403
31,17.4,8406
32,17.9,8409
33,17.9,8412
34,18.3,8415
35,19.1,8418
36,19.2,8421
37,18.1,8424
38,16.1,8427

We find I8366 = 1.5 A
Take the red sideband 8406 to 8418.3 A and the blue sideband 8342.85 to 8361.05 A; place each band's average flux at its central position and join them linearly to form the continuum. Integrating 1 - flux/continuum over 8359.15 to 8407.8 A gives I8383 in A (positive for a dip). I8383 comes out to 2.2 A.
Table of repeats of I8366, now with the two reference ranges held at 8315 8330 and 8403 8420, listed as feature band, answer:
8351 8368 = 1.1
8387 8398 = 0.8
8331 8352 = -0.2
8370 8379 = 0.4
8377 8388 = 0.2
